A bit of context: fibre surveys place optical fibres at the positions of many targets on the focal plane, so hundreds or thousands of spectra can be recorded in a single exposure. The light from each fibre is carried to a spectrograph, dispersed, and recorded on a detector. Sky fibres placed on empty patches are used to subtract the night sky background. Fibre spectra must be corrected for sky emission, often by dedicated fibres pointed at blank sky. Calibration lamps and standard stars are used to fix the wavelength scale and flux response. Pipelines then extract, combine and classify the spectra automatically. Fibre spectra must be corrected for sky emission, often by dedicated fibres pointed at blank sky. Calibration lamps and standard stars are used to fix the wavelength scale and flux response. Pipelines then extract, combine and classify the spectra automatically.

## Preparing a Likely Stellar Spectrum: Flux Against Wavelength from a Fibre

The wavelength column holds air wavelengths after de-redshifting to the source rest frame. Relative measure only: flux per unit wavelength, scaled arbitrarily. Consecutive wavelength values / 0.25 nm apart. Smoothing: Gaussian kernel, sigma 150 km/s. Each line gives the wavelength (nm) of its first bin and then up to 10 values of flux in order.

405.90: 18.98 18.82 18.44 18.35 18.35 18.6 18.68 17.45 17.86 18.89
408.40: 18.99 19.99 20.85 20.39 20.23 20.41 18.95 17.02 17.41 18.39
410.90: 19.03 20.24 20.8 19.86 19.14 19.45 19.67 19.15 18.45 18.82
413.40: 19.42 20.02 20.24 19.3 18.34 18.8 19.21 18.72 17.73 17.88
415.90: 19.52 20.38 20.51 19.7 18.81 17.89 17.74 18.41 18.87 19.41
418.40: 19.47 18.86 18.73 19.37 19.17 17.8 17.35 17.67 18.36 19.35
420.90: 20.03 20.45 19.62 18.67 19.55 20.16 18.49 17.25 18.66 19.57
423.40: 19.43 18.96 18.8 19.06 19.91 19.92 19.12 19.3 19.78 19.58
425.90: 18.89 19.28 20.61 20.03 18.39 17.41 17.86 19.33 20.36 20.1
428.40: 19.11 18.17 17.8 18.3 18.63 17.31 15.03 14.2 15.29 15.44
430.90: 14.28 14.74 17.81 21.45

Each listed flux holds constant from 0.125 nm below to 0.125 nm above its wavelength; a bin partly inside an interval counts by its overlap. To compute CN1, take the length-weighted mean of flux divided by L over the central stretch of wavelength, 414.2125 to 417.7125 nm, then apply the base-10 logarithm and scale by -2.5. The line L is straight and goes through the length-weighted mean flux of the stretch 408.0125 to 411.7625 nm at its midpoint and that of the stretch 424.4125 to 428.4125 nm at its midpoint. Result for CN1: 0.03 mag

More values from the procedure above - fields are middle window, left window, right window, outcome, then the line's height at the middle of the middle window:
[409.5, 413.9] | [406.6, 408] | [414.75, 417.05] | -0.03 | 18.7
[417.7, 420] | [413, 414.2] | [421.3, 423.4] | 0.03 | 19.2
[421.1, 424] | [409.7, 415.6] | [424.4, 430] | -0.01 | 18.9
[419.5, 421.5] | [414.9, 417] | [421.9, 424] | 0.01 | 19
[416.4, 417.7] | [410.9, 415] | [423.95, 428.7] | 0.04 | 19.4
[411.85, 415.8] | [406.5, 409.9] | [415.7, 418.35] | 0.01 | 19.1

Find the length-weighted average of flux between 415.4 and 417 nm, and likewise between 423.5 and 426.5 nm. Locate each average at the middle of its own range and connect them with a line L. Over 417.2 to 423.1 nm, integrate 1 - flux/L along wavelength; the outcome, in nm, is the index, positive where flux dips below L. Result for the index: 0.16 nm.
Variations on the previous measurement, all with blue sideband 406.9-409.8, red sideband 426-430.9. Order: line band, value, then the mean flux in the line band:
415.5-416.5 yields -0.040 nm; 19.5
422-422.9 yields -0.016 nm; 18.7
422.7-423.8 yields -0.044 nm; 19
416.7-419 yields -0.010 nm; 18.7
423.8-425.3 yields -0.096 nm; 19.4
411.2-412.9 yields -0.053 nm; 19.6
